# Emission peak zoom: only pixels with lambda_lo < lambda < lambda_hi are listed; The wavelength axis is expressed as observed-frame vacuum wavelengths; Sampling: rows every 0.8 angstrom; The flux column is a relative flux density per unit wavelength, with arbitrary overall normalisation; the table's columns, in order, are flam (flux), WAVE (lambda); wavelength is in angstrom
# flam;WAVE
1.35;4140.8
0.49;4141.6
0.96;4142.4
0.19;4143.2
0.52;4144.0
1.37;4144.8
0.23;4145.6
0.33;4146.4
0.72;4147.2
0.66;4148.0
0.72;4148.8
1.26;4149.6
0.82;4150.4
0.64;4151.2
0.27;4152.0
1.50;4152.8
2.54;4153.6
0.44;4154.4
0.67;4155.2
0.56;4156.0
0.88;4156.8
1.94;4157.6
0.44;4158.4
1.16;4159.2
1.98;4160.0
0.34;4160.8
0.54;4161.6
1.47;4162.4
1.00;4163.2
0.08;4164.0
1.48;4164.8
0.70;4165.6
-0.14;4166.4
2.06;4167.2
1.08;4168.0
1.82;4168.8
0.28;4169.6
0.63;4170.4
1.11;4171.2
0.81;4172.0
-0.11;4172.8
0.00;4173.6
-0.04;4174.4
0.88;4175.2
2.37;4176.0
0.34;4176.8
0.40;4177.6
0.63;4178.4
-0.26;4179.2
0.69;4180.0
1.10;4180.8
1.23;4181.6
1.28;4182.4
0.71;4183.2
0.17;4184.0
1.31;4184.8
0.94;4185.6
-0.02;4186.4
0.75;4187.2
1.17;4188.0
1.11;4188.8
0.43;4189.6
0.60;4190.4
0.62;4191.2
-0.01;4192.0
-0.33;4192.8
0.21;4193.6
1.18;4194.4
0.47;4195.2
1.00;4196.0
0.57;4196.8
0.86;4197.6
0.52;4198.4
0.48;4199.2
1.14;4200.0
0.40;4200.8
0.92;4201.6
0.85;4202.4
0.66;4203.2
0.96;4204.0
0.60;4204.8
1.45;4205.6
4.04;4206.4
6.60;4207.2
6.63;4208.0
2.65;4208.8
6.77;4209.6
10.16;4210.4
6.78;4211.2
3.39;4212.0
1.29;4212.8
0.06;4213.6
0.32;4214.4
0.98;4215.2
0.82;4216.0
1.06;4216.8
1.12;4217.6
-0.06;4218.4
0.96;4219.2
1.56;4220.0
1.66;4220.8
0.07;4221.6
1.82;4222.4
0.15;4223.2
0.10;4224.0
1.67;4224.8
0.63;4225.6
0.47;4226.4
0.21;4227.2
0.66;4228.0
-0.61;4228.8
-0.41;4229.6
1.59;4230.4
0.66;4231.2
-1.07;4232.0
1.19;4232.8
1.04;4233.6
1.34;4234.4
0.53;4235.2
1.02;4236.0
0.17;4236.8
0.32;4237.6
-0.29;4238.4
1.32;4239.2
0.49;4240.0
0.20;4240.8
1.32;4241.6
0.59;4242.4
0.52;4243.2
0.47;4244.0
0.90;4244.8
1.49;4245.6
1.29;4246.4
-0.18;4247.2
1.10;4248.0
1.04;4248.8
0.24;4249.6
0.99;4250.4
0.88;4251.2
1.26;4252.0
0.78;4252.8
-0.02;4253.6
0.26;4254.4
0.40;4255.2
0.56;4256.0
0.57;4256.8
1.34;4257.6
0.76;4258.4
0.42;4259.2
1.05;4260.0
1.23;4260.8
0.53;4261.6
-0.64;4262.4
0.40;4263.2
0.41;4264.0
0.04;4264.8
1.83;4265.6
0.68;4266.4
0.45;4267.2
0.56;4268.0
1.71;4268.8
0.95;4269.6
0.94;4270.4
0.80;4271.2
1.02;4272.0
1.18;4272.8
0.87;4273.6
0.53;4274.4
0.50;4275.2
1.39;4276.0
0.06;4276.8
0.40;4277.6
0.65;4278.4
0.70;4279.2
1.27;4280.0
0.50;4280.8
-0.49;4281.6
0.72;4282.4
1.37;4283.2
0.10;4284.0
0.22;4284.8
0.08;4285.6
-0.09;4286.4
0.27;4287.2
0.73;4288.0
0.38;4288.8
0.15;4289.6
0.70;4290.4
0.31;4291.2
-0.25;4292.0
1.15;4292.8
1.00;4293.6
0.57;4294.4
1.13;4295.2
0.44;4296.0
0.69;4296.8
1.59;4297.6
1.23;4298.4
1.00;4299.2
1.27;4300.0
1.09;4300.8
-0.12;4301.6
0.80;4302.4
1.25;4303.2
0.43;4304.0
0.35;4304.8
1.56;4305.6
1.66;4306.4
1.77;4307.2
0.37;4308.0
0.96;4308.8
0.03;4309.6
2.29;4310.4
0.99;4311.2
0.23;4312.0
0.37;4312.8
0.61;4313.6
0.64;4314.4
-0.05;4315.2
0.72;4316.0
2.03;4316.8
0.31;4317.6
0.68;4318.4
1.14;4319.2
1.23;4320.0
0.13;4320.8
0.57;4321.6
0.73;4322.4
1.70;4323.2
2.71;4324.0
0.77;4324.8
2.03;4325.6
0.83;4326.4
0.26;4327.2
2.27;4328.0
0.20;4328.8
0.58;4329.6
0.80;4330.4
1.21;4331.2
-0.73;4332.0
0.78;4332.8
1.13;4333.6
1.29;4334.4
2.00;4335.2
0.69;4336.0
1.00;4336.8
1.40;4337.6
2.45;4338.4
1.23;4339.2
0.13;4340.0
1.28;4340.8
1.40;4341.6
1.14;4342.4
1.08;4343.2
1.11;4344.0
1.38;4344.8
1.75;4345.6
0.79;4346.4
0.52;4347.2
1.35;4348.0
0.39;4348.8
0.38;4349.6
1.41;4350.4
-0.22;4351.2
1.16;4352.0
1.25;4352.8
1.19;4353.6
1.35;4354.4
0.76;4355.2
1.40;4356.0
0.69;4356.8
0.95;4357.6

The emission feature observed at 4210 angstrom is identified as [O II]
